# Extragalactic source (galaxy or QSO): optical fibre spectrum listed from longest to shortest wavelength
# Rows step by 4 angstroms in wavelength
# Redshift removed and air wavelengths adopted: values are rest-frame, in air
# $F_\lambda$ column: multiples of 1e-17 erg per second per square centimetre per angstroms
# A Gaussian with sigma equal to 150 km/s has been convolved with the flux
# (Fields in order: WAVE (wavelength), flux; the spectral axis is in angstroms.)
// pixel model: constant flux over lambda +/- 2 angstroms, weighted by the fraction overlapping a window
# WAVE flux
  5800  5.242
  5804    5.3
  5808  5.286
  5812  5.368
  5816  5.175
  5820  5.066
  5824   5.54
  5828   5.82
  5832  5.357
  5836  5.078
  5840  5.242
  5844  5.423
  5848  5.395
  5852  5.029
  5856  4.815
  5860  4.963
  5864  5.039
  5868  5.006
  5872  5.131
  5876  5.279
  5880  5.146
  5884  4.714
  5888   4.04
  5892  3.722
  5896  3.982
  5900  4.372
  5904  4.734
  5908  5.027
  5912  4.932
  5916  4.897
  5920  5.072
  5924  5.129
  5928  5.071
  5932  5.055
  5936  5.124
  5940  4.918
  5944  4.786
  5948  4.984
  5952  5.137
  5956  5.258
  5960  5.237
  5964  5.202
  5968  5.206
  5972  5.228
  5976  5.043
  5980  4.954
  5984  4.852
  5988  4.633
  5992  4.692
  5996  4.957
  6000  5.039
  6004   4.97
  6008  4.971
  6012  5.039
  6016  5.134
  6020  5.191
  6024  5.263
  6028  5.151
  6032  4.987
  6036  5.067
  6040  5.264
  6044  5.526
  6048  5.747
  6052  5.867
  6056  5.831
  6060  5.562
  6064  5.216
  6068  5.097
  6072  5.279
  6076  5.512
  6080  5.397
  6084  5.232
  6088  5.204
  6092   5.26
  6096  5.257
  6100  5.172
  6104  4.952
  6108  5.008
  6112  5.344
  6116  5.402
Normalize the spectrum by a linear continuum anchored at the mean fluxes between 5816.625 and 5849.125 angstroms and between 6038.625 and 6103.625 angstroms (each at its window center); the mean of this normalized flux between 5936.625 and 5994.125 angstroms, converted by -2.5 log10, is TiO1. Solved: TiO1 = 0.076 mag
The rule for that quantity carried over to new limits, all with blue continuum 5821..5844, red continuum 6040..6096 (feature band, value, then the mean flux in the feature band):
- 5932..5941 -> 0.077 mag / 5.04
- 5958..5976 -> 0.044 mag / 5.2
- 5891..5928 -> 0.152 mag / 4.7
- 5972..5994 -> 0.115 mag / 4.87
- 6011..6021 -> 0.061 mag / 5.12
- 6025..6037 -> 0.070 mag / 5.08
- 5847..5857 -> 0.067 mag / 5.07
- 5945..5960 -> 0.060 mag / 5.12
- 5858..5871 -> 0.081 mag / 5.01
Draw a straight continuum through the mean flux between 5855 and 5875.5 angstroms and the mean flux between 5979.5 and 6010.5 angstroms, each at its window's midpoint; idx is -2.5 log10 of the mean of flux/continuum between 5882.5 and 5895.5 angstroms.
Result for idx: 0.21 mag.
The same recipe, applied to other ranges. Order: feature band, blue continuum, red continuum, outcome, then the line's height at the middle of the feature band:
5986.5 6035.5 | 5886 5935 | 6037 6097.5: 0.03 mag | 5.15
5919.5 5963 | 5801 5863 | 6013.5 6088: 0.05 mag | 5.3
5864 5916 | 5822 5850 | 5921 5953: 0.11 mag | 5.2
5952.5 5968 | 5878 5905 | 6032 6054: -0.08 mag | 4.86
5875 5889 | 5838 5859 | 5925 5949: 0.06 mag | 5.1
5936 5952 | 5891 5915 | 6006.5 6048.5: -0.05 mag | 4.74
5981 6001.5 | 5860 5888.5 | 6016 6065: 0.09 mag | 5.26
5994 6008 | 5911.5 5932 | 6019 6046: 0.04 mag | 5.16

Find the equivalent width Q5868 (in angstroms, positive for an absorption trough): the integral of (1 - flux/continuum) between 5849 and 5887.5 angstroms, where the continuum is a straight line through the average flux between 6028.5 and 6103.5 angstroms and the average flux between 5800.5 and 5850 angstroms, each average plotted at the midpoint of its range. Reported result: 2.5 angstroms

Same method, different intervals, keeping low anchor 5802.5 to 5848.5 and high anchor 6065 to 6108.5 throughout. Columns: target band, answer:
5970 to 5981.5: 0.4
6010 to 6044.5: 0.5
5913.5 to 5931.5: 0.9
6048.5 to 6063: -1.3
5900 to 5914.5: 1.3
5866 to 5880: 0.5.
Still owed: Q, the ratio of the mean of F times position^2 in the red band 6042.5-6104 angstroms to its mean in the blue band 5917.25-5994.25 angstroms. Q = 1.12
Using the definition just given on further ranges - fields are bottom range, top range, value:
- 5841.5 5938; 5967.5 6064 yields 1.11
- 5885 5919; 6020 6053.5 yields 1.24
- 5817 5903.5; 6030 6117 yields 1.15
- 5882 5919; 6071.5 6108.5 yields 1.24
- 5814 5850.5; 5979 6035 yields 0.99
